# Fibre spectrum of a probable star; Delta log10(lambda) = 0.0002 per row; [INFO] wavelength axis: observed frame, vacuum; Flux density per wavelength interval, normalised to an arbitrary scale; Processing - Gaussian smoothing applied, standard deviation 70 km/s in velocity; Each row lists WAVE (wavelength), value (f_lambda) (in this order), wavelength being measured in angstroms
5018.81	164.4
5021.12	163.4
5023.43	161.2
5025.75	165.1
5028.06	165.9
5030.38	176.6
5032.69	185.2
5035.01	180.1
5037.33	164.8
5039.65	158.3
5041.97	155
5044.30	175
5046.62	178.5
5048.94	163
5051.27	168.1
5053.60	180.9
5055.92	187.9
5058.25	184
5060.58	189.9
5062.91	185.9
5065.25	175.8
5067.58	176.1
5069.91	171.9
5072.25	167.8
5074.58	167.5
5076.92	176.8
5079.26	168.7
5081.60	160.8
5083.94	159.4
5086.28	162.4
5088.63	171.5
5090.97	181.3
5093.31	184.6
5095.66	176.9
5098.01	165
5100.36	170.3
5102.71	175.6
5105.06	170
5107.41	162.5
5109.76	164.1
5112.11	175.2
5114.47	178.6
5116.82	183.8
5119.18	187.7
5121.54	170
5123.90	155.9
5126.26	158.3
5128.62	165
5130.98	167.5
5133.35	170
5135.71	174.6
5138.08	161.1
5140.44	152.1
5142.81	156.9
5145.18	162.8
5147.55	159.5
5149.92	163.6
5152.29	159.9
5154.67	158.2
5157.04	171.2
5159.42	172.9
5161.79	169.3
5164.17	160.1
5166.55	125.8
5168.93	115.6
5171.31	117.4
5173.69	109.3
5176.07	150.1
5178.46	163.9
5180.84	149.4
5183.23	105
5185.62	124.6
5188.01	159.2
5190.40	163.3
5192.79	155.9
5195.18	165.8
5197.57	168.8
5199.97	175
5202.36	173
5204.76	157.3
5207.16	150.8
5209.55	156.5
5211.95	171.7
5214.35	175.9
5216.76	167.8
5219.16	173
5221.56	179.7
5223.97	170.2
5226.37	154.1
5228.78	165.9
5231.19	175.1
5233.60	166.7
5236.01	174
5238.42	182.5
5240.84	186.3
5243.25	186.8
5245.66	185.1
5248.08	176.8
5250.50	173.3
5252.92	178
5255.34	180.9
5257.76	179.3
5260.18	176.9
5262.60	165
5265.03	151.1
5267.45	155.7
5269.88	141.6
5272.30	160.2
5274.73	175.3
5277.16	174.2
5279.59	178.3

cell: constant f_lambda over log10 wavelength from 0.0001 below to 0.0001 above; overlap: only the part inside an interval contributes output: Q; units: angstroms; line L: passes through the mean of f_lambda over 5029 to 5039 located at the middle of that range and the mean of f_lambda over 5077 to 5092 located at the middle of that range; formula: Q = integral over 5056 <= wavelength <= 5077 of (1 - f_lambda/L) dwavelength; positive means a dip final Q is -0.9 angstroms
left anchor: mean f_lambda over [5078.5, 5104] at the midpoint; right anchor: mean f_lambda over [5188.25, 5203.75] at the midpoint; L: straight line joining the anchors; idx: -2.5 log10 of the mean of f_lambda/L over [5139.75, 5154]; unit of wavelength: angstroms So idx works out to 0.06 mag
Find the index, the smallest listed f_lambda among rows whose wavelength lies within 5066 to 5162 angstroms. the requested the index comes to 152.1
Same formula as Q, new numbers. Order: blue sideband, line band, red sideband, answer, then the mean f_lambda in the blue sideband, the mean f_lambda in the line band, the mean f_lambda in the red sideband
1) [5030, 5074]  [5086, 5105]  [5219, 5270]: 0.1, 175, 174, 172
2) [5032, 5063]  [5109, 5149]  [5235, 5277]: 1.5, 175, 167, 172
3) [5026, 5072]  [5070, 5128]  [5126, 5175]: -2.1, 175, 171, 155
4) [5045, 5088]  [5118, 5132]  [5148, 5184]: -0.8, 174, 167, 147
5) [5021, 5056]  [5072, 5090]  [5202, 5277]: 0.3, 170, 167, 170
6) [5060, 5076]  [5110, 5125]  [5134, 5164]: -0.6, 176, 175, 164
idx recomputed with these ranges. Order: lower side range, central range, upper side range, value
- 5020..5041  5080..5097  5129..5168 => -0.04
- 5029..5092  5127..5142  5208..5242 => 0.05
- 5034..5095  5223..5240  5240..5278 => 0.01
